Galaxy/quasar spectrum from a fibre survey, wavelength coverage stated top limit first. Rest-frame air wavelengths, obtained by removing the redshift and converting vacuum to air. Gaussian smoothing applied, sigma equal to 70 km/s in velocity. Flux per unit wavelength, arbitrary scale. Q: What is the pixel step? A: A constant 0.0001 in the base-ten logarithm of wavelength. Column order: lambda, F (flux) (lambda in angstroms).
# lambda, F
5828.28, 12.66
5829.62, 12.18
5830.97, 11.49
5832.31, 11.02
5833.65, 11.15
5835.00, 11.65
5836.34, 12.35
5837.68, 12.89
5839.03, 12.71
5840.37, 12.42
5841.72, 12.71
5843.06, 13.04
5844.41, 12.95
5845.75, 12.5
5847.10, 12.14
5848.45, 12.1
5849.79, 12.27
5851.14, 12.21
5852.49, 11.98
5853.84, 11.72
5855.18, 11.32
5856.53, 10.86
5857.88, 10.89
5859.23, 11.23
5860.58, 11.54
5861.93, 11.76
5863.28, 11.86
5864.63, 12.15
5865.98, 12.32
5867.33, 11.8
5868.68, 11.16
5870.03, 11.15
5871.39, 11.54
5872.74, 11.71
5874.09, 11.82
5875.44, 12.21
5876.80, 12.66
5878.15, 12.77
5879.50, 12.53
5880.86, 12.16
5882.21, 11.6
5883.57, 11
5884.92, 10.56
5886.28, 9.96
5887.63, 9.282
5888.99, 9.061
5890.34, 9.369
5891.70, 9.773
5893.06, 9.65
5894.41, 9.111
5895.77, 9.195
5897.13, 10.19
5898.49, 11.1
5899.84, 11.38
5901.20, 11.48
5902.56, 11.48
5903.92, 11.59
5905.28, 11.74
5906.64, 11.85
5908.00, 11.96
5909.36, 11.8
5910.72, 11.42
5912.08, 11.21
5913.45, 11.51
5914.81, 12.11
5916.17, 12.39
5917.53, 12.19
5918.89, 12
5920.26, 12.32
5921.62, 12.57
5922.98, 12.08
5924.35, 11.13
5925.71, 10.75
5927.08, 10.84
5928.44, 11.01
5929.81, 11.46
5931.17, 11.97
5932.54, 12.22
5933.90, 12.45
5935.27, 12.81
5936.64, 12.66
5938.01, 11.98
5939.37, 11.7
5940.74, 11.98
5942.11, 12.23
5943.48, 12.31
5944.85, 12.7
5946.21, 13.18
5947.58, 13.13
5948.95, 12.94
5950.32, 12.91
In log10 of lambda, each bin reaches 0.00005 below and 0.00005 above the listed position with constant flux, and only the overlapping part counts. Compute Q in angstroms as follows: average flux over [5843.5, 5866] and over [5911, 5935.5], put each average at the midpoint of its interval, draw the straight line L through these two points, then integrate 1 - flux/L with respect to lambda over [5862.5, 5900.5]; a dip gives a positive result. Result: 2.59 angstroms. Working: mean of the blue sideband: 11.9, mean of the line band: 11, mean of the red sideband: 11.8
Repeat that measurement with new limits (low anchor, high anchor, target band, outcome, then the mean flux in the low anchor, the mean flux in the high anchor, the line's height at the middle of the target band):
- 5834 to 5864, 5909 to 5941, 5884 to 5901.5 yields 2.8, 12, 11.9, 11.9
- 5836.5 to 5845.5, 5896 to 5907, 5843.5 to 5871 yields 1.2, 12.8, 11.2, 12.4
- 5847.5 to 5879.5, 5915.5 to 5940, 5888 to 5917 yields 2.4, 11.8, 11.9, 11.9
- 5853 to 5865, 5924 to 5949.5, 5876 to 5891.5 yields 0.9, 11.5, 12.1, 11.7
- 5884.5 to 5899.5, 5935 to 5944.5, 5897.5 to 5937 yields -2.5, 9.78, 12.2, 11.1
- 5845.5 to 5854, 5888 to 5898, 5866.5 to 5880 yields -1.6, 12.1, 9.5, 10.7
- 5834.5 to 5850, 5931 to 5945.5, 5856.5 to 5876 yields 1.3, 12.5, 12.3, 12.4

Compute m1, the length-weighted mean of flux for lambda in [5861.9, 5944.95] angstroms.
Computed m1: 11.5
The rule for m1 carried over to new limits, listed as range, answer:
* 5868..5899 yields 10.8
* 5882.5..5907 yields 10.4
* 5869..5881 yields 12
